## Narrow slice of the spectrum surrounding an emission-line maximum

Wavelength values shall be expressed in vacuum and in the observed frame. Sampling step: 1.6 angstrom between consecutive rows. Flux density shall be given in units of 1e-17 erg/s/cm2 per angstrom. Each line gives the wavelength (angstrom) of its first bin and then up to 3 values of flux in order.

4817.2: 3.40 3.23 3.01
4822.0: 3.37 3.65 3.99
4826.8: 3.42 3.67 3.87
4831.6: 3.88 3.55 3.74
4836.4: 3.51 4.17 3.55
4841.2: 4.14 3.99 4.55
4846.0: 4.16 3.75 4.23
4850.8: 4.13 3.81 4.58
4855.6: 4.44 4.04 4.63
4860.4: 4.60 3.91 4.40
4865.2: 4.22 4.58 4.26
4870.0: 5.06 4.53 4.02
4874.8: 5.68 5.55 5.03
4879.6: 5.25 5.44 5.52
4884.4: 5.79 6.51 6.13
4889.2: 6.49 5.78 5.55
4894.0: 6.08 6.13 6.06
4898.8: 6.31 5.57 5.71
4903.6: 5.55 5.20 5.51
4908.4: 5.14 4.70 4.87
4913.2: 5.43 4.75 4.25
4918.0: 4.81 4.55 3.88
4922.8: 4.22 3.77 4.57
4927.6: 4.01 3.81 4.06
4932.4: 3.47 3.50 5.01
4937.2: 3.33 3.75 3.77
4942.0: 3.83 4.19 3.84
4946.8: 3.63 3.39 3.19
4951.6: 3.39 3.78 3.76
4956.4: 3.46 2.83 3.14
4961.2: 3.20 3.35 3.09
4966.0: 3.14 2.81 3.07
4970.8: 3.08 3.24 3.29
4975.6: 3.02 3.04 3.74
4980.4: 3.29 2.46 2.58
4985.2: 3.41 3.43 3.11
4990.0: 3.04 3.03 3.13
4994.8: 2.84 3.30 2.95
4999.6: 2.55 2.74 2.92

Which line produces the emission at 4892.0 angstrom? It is C III] 1909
